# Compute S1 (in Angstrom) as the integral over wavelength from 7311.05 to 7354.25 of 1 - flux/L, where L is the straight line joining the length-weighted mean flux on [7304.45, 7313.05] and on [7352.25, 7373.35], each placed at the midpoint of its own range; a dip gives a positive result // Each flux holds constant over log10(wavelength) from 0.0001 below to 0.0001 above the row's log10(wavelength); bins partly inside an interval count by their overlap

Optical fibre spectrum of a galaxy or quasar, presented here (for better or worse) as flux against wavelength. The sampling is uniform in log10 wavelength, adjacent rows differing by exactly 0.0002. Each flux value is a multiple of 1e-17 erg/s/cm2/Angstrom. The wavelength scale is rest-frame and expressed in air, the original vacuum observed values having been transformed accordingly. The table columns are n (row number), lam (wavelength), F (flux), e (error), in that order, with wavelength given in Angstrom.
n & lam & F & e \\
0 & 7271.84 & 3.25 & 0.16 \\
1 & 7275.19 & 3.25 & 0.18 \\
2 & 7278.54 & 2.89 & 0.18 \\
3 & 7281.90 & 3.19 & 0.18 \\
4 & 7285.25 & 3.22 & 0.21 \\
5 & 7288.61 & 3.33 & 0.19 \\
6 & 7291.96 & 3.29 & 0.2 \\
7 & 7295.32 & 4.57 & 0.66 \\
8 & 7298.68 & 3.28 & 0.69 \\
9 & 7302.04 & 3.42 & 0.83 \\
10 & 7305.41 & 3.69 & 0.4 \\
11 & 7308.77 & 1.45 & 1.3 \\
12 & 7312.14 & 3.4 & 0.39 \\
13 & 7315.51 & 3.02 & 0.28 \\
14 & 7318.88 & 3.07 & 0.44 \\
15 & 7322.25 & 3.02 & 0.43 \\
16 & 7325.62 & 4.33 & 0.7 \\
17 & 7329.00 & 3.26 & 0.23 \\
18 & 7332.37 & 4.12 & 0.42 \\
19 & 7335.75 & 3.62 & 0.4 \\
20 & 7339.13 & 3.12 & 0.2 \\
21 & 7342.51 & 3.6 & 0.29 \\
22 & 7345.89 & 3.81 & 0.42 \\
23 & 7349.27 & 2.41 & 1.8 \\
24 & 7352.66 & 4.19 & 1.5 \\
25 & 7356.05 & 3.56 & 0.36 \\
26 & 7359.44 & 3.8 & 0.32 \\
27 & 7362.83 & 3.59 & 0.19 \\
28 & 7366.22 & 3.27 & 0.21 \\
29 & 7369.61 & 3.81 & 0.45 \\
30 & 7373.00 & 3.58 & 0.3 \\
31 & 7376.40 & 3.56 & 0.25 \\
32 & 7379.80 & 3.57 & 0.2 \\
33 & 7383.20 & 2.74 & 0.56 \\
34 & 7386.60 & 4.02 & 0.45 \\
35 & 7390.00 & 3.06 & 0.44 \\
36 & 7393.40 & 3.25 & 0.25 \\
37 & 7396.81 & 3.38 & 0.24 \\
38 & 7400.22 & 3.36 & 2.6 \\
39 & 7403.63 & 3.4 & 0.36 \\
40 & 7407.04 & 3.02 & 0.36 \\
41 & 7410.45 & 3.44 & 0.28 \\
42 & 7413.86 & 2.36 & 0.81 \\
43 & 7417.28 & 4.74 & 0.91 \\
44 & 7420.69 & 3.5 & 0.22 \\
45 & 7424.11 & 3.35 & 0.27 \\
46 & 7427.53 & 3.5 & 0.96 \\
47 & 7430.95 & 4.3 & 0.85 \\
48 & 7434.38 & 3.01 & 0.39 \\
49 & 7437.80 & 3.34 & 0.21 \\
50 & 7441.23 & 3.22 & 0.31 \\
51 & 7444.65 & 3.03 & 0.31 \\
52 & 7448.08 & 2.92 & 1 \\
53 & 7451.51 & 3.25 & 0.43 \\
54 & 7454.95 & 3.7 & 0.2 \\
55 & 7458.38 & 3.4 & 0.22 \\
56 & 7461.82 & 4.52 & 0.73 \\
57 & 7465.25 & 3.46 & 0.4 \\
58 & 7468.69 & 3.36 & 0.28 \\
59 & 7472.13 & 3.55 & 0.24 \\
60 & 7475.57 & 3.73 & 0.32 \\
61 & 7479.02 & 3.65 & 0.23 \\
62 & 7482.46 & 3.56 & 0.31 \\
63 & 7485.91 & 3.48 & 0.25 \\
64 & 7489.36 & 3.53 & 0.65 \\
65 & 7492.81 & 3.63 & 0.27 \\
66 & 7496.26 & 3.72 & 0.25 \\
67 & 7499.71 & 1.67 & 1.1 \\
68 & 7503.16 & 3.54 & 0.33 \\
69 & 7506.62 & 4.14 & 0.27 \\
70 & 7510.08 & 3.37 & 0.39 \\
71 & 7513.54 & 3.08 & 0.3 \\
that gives -4.5 Angstrom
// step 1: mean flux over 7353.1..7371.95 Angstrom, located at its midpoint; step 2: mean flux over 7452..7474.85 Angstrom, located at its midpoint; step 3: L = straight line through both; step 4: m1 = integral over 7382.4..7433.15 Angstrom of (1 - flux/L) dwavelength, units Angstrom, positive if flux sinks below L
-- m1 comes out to 2.9 Angstrom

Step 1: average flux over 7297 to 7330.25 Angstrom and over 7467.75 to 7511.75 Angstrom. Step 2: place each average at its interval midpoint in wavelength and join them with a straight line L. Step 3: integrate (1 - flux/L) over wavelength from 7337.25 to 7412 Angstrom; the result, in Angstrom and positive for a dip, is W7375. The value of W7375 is -3.42 Angstrom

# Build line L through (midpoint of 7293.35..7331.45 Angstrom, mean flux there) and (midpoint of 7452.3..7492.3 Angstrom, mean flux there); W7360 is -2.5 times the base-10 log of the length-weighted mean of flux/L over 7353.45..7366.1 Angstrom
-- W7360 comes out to -0.07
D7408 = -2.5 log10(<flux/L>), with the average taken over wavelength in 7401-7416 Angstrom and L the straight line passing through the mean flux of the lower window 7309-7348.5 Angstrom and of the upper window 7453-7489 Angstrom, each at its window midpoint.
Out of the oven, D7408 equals 0.13 mag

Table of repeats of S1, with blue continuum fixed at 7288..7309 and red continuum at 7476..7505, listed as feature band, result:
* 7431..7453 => 1.07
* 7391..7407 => 0.42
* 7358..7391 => -1.07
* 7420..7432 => -0.91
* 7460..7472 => -1.33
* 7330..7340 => -0.67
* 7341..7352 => 0.16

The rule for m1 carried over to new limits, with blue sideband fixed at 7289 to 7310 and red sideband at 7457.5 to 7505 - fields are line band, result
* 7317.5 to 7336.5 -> -1.27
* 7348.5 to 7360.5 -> -0.64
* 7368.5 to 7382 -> -0.78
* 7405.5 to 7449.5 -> 0.92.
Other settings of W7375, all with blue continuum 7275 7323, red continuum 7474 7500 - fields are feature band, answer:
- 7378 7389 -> -0.3 Angstrom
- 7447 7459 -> 0.3 Angstrom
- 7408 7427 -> -0.5 Angstrom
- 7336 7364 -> -2.0 Angstrom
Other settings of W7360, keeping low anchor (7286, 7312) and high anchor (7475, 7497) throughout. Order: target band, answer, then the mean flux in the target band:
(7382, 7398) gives 0.045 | 3.3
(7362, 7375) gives -0.048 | 3.56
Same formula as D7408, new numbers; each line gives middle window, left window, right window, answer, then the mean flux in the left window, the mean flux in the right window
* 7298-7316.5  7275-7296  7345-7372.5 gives 0.13 mag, 3.35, 3.55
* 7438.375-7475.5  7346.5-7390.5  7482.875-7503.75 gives -0.04 mag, 3.49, 3.27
